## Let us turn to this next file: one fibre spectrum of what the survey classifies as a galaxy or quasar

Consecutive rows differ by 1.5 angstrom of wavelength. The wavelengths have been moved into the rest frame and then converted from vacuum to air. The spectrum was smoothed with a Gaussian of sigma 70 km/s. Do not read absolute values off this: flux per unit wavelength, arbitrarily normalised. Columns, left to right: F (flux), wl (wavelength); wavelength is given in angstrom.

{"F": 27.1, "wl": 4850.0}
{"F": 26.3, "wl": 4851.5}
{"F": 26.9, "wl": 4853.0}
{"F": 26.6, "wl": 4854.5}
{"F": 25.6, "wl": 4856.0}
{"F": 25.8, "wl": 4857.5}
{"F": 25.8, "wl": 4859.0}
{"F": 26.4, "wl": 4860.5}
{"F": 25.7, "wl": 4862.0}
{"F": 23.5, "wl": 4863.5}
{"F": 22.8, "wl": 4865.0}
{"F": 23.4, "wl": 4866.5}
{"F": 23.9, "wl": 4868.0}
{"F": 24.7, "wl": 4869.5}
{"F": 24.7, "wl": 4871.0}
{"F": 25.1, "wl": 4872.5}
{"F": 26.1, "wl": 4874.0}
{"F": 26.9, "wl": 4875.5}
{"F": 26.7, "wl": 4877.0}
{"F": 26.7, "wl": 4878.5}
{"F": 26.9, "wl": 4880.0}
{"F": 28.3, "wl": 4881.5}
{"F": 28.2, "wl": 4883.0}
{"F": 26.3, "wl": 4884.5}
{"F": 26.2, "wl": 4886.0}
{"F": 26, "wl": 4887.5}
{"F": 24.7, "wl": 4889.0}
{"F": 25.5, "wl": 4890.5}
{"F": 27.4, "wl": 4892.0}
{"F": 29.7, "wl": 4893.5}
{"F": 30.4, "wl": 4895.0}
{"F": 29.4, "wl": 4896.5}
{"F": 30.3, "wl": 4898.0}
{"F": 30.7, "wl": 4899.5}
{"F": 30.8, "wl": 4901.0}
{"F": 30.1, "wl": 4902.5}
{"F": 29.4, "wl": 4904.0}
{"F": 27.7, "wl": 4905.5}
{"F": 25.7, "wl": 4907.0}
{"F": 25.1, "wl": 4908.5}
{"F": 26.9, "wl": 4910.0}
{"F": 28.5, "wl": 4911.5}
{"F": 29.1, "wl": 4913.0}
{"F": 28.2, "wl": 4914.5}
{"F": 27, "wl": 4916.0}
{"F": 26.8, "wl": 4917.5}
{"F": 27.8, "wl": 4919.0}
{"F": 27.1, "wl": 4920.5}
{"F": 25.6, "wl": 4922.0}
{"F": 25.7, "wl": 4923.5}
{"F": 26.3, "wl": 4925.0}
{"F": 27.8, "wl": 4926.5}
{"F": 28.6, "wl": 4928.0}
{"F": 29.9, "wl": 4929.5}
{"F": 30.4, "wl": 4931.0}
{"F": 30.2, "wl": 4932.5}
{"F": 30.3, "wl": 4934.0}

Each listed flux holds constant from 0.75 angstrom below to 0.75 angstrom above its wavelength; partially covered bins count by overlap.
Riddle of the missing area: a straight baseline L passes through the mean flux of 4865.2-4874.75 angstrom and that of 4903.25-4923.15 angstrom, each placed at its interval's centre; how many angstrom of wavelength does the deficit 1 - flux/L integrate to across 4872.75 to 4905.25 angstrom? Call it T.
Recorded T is -2.7 angstrom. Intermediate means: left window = 24.5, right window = 27.3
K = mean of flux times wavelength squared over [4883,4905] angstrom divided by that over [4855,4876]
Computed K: 1.1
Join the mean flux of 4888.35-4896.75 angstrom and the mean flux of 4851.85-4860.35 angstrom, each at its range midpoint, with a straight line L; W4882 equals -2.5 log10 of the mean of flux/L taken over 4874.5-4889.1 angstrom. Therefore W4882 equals 0.022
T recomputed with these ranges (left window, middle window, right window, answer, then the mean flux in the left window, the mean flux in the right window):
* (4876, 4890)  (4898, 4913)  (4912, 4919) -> -0.56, 26.7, 27.8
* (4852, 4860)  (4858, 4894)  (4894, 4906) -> 2.56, 26.2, 29.9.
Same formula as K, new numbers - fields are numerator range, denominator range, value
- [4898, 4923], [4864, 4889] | 1.10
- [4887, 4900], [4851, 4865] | 1.12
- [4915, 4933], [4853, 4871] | 1.14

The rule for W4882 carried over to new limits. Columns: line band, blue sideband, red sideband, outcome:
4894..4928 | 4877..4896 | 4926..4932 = 0.013 mag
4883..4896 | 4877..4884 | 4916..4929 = 0.007 mag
